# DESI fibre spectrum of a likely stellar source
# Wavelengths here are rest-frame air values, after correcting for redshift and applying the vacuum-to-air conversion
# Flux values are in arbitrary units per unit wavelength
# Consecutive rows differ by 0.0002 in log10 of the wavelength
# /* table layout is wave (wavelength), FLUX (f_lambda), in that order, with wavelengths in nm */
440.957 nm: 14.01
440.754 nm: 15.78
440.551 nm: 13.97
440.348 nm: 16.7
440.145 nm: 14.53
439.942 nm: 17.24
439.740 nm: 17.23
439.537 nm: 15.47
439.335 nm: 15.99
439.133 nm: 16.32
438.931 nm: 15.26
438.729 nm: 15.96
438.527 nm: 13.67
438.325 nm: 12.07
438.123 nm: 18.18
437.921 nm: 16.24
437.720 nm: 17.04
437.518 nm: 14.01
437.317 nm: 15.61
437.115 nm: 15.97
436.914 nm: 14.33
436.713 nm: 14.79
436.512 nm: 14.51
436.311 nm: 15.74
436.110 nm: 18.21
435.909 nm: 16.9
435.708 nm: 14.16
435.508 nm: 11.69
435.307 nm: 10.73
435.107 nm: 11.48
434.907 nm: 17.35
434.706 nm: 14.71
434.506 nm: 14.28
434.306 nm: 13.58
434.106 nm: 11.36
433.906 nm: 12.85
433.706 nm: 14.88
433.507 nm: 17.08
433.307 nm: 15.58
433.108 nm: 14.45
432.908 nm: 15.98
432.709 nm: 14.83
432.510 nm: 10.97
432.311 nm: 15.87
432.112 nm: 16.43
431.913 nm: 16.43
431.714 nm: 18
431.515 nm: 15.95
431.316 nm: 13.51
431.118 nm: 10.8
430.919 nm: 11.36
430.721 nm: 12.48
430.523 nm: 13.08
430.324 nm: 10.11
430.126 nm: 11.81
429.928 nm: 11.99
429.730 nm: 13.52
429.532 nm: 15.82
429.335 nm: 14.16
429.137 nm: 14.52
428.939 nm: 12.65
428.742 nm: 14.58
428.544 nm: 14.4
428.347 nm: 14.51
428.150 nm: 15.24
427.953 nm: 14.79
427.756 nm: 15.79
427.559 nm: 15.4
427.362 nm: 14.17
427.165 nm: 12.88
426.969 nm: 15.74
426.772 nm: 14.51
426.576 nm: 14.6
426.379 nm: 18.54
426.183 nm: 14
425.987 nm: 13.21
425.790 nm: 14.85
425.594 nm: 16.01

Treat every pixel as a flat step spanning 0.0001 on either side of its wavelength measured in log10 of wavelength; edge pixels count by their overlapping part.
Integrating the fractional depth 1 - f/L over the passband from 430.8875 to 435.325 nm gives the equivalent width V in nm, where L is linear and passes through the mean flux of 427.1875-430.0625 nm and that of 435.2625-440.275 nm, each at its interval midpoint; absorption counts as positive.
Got 0.13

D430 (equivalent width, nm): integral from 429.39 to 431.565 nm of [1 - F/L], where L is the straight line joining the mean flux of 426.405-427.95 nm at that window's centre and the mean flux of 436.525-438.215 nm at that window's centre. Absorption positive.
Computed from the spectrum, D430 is 0.35 nm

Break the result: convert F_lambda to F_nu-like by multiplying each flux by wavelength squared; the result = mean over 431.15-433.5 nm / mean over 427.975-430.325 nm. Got 1.1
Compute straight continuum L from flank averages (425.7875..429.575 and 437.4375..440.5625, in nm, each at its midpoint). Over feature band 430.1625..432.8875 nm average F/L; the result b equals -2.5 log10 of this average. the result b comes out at 0.09 mag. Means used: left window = 14.7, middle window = 13.9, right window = 15.7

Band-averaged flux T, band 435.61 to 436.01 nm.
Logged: 15.5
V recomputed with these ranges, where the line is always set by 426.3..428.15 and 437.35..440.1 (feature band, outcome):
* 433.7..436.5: 0.254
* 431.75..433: 0.013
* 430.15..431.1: 0.225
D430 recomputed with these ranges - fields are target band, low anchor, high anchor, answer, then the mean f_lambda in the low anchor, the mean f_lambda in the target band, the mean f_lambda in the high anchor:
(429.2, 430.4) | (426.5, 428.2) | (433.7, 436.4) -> 0.13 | 14.8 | 13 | 14.1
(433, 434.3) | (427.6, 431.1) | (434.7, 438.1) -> 0.01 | 13.5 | 14.3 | 15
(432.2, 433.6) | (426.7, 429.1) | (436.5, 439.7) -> 0.00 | 14.6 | 15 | 15.4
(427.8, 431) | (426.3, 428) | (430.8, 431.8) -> 0.21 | 15.1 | 13.5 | 13.8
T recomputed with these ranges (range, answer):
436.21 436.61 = 15.1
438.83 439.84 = 16.1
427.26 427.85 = 15.1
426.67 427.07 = 15.1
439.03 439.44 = 16.2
